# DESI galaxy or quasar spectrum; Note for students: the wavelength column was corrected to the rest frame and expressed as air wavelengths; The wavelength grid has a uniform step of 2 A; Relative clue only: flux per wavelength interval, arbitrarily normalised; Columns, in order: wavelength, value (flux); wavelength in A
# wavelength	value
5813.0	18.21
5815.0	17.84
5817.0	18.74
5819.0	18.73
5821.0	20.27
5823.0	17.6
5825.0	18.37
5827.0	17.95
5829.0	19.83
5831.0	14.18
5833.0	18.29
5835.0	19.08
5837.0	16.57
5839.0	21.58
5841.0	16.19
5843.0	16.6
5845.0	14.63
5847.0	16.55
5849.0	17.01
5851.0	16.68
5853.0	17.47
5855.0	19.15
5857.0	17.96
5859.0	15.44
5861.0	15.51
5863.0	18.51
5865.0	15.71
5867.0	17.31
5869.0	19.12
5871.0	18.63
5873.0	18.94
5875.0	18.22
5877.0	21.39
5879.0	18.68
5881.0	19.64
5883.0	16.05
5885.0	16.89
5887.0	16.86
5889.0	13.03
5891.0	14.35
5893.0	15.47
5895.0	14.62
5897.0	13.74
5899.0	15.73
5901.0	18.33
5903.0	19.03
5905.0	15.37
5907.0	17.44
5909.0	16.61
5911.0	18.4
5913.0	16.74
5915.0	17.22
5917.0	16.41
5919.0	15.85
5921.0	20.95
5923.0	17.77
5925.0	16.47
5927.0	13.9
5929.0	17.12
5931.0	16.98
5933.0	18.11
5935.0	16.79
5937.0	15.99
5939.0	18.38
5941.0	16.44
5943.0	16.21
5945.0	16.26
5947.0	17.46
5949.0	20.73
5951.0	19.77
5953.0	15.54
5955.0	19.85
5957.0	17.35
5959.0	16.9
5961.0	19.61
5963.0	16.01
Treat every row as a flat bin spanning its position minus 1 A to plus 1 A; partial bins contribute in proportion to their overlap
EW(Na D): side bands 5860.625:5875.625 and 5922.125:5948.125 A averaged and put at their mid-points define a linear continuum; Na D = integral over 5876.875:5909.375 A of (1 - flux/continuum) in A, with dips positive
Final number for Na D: 1.7 A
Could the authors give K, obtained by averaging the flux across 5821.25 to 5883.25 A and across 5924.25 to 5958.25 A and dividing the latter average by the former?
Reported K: 0.97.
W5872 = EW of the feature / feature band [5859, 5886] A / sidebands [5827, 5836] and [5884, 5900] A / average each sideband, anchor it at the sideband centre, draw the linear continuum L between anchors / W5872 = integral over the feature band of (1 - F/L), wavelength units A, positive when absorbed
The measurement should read -3.4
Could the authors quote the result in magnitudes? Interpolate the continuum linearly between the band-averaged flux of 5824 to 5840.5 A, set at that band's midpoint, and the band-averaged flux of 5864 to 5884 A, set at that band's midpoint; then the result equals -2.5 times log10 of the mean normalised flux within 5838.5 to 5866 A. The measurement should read 0.08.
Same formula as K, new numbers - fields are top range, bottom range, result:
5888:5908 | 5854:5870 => 0.91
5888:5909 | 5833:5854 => 0.91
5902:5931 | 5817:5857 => 0.96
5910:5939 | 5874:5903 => 1.02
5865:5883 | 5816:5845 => 1.03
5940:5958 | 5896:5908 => 1.07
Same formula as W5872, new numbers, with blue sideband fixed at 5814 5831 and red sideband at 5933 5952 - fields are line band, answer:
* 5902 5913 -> 0.3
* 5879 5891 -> 1.0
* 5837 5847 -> 0.6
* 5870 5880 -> -0.6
